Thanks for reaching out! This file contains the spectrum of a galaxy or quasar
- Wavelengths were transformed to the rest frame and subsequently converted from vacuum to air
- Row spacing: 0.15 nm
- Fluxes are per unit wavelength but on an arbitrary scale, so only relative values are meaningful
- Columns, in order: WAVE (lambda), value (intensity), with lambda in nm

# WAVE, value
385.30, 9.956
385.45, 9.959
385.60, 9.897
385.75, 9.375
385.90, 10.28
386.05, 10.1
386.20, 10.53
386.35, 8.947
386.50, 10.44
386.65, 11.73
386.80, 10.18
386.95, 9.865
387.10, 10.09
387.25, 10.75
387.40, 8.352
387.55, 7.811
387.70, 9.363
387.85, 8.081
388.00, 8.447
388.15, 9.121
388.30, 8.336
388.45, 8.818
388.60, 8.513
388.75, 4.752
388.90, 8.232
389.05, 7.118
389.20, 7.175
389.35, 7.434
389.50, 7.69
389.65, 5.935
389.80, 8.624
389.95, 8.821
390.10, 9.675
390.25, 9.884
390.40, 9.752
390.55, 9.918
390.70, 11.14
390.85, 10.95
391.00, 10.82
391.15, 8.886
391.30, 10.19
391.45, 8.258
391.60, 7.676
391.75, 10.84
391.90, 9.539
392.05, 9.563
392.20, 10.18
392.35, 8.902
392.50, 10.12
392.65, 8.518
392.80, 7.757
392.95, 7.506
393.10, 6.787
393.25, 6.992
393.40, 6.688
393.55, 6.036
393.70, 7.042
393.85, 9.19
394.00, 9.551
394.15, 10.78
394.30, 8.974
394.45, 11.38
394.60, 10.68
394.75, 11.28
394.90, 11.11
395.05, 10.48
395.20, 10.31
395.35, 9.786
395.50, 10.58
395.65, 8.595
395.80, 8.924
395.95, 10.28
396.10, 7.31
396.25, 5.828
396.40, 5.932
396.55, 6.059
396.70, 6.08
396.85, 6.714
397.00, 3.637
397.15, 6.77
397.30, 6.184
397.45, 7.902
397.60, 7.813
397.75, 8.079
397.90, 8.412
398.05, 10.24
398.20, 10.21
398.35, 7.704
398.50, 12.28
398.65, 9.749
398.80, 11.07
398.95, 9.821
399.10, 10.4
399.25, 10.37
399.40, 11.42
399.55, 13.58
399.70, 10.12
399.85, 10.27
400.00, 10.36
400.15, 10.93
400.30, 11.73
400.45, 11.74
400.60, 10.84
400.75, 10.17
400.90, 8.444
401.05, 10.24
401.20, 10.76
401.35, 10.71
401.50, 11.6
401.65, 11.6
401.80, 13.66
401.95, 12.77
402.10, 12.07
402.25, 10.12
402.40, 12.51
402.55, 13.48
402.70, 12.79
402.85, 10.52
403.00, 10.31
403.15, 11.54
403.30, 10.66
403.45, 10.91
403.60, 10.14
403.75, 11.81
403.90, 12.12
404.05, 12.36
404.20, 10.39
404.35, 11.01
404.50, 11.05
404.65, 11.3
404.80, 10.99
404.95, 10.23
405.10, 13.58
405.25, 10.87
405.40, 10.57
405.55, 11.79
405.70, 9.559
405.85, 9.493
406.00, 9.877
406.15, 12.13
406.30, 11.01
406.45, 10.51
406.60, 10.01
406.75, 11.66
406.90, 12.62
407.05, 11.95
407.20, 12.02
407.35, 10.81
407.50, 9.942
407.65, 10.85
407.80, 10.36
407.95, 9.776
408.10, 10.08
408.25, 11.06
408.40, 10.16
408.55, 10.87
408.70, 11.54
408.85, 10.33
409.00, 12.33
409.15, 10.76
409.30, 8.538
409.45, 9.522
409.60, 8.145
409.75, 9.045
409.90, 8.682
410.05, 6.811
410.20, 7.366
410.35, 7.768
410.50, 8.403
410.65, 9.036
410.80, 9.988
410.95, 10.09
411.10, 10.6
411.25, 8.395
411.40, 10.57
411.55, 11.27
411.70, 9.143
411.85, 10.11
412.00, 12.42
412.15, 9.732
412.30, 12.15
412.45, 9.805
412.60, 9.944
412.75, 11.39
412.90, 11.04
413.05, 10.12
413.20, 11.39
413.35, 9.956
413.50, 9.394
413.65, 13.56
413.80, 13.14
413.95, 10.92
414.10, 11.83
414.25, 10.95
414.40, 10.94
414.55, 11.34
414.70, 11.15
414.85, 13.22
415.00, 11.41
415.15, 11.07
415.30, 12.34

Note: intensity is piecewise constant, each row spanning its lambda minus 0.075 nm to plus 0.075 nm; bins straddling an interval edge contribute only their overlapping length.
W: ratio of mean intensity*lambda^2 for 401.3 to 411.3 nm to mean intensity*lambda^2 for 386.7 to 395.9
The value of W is 1.28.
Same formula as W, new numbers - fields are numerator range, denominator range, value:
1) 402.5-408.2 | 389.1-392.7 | 1.30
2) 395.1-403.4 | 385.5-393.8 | 1.17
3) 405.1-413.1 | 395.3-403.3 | 1.09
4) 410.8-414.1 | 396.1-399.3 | 1.42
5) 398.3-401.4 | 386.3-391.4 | 1.25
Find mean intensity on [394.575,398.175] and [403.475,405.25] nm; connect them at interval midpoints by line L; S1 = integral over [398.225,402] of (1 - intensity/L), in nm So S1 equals -0.45 nm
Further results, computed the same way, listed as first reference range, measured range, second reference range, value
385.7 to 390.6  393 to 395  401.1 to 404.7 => 0.199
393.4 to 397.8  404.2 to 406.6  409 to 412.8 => -0.448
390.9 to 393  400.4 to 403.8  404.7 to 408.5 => -0.293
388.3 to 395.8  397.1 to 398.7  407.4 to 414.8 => 0.117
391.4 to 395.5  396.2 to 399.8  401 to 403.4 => 0.635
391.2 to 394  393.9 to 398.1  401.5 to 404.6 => 0.384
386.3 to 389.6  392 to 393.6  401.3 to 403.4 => 0.261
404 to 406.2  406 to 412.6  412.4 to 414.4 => 0.496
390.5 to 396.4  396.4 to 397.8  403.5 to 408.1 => 0.461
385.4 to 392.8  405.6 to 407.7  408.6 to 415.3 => -0.168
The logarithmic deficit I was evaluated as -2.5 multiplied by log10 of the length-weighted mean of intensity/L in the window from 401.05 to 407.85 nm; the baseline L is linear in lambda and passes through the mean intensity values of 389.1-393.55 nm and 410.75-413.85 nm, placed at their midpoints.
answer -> -0.134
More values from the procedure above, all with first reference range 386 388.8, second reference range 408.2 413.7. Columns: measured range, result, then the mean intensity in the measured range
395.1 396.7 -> 0.15 mag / 8.29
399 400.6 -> -0.15 mag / 11.1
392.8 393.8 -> 0.33 mag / 6.97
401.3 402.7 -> -0.24 mag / 12.1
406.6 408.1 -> -0.12 mag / 11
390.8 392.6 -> -0.03 mag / 9.63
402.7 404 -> -0.14 mag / 11.1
